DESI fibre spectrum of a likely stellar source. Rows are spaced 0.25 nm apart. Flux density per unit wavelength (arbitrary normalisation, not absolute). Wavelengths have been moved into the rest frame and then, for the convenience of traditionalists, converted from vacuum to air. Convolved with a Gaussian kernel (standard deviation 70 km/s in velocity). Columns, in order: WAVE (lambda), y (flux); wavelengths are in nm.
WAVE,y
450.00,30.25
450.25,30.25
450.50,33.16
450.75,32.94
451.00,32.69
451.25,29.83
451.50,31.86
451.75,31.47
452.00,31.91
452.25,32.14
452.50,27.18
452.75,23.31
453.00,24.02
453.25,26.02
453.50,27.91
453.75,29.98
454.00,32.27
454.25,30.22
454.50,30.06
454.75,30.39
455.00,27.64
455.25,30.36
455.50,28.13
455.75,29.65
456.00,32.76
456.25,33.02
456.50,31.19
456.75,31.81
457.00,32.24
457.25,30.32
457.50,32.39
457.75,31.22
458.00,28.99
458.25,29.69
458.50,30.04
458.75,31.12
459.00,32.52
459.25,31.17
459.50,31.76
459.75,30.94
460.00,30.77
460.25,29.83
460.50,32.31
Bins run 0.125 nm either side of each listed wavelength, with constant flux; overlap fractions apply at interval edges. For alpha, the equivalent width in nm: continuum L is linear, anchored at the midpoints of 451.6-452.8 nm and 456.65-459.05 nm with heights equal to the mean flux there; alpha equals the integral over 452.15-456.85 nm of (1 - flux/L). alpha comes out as 0.132 nm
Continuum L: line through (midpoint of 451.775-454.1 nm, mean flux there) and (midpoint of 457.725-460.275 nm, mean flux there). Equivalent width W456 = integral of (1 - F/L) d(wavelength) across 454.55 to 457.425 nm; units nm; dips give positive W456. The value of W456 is -0.108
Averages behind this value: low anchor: 28.4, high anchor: 30.7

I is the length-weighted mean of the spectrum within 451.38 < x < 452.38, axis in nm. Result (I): 31.8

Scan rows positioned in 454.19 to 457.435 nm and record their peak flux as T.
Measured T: 33.02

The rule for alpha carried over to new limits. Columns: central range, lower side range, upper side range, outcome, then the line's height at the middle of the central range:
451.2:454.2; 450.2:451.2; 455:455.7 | 0.18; 30.8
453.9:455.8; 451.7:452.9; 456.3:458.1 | 0.02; 30.2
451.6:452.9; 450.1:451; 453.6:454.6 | 0.09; 31.4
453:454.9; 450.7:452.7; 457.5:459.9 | 0.11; 30.9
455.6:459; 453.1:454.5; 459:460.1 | -0.07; 30.5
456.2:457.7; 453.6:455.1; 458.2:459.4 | -0.05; 30.6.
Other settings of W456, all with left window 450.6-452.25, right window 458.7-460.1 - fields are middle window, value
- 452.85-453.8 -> 0.152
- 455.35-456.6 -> 0.026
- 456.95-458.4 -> 0.036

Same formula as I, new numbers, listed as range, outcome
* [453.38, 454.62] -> 30.1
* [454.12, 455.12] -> 29.6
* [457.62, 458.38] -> 30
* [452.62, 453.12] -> 23.7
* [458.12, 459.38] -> 30.9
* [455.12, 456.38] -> 30.8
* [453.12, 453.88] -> 28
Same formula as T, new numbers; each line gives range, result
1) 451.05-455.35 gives 32.27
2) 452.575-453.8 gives 29.98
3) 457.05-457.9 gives 32.39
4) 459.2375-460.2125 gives 31.76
